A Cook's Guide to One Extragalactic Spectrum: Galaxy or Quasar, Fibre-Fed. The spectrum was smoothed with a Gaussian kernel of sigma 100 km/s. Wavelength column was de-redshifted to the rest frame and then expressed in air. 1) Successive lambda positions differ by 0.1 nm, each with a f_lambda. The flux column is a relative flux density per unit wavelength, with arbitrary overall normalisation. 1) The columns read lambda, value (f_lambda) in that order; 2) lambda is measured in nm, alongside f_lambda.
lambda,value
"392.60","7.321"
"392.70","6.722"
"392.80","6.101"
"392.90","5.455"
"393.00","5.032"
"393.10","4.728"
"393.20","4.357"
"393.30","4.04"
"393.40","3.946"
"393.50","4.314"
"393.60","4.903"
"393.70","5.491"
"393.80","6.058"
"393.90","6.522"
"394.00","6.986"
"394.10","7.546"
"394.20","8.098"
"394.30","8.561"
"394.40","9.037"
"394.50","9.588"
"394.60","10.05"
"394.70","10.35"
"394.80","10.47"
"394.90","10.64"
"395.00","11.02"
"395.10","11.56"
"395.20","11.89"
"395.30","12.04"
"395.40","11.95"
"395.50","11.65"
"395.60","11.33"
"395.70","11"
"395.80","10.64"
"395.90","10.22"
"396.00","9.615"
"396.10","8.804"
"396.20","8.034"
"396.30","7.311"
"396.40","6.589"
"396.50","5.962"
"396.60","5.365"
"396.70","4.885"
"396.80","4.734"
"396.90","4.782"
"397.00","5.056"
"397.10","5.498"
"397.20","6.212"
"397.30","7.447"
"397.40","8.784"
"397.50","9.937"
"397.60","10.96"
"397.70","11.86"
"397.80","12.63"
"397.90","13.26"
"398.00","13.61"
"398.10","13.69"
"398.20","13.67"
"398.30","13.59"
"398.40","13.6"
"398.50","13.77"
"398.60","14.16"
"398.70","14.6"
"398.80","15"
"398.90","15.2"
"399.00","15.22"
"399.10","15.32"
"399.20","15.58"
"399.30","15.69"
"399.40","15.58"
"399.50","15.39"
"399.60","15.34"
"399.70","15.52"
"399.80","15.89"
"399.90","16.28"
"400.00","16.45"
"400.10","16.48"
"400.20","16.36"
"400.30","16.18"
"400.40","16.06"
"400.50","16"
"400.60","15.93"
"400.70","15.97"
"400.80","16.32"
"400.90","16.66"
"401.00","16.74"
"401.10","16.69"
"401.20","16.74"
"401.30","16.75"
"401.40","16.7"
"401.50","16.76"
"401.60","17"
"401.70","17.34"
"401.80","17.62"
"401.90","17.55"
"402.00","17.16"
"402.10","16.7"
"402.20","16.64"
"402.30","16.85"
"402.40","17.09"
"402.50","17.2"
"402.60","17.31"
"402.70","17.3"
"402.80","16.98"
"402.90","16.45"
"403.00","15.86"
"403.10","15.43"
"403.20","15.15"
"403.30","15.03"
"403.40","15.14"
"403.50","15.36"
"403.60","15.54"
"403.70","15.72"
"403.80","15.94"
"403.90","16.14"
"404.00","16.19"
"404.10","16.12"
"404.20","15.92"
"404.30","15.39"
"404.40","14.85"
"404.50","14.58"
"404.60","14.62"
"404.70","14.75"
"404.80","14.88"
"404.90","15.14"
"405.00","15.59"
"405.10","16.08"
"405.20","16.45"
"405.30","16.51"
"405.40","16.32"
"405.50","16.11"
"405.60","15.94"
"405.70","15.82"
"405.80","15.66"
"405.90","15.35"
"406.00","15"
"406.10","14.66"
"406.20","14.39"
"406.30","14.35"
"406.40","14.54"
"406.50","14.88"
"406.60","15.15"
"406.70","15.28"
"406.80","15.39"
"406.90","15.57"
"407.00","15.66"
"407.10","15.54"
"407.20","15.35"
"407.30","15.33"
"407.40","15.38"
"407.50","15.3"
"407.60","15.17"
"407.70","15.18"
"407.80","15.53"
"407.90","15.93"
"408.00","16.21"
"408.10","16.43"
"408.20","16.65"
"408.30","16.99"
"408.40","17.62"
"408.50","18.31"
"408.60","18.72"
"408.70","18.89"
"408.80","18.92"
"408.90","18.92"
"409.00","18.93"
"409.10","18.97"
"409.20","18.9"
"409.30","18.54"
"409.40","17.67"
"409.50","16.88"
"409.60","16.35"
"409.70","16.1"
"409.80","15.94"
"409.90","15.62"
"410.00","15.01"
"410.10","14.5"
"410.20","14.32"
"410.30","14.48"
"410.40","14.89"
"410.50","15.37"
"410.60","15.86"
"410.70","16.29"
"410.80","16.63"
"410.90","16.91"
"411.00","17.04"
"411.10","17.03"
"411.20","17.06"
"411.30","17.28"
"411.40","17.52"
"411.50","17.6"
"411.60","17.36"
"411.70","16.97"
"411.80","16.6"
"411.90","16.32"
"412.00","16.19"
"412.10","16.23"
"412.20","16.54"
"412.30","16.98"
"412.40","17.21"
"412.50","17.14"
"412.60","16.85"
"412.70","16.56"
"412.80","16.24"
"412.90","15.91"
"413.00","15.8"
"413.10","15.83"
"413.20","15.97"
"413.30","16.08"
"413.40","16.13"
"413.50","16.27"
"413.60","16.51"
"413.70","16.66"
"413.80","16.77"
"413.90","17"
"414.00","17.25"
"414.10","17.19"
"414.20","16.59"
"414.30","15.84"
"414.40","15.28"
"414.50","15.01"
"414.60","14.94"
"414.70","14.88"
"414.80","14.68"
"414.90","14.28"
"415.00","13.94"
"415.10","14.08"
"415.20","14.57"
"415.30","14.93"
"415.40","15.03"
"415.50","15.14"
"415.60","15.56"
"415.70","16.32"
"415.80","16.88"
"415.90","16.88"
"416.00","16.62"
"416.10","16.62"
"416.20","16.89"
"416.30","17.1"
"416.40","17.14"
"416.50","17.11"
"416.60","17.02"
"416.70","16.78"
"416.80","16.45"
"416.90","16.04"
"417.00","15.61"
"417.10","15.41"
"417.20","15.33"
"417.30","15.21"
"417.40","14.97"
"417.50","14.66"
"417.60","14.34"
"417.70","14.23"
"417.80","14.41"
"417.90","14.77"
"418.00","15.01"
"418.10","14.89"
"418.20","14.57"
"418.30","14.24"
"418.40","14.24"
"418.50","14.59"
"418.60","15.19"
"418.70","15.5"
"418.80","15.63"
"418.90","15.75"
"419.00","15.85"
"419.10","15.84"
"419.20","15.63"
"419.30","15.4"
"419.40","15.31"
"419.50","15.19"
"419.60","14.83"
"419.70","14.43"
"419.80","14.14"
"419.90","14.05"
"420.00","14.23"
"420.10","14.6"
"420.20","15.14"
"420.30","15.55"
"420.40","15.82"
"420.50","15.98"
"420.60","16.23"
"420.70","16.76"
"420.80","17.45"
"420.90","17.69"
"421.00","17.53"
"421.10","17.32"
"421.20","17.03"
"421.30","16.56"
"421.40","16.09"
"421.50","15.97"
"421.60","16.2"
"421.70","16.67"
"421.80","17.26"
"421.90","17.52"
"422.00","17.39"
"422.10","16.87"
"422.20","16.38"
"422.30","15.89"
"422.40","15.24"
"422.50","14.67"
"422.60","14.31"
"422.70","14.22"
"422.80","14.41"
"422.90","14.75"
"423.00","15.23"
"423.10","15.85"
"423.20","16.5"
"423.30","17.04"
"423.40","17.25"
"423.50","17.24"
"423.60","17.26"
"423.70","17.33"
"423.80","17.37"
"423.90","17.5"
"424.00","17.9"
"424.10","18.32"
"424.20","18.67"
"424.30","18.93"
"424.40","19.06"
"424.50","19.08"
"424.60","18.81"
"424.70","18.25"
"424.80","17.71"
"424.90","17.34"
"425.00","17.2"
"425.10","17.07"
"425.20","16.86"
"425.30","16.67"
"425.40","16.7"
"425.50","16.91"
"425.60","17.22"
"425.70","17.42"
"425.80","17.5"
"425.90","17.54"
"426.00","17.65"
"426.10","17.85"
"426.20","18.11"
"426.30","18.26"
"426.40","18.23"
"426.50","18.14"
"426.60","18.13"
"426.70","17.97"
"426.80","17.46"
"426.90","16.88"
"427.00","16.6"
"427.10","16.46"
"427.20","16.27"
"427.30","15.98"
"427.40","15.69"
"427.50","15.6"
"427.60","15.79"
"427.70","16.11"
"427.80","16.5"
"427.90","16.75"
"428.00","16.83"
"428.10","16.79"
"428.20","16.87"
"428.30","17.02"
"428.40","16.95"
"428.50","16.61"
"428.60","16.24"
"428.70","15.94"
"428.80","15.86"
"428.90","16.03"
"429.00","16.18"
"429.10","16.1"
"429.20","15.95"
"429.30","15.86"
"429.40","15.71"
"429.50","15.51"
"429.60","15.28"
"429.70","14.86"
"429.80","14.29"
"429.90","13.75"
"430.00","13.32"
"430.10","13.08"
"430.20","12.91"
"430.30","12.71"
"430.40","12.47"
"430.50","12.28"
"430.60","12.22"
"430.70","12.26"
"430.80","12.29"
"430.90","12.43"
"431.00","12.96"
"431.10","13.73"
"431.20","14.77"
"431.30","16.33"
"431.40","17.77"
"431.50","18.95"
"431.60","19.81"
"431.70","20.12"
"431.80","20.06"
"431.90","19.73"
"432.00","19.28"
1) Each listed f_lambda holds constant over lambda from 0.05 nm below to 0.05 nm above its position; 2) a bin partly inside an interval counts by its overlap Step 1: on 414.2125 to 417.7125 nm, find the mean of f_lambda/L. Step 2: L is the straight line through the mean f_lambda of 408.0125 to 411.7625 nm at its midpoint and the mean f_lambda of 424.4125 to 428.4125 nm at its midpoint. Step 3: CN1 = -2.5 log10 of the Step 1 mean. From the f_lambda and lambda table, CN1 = 0.095 mag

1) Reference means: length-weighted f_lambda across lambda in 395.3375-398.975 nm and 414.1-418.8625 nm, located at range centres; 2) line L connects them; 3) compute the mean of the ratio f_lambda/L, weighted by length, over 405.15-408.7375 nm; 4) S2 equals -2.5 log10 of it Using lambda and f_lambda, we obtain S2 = -0.23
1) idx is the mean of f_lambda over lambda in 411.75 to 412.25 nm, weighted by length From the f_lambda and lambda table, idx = 16.4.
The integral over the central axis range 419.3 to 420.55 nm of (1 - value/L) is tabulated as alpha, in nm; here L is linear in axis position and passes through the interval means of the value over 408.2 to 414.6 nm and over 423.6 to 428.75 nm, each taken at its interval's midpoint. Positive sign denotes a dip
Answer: 0.15 nm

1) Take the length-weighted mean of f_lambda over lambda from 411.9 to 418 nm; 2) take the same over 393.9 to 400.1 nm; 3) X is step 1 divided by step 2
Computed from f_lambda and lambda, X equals 1.44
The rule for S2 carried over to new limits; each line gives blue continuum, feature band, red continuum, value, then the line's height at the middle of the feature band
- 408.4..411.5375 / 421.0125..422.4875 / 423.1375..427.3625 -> 0.053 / 17.4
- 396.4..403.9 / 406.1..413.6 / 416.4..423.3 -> -0.101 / 14.9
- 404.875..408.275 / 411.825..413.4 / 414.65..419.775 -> -0.063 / 15.5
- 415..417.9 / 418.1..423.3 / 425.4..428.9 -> 0.035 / 16.2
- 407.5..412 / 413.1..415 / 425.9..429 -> 0.058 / 16.8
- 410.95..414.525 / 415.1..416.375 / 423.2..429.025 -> 0.049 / 16.7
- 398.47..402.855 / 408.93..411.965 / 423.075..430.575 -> -0.018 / 16.4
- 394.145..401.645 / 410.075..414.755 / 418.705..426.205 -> -0.105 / 14.8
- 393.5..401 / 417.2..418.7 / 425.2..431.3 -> -0.029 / 14.3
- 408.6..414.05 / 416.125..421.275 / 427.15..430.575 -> 0.038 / 16.2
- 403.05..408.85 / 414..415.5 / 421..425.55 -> 0.080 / 16.3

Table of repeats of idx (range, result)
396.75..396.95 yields 4.76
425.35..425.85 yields 17.2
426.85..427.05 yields 16.7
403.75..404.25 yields 16.1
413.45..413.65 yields 16.4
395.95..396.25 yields 8.82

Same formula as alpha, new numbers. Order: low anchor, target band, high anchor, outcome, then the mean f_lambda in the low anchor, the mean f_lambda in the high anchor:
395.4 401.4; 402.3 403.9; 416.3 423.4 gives -0.35 nm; 12.5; 15.7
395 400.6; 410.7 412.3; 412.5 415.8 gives -0.18 nm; 11.9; 15.8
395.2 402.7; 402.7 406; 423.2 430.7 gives -0.41 nm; 13.3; 16.5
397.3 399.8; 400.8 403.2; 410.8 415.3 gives -0.41 nm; 13.7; 16.2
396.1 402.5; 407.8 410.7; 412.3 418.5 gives -0.37 nm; 13.5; 15.8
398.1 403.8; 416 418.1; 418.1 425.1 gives 0.06 nm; 16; 16.3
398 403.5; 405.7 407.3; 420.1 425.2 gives 0.10 nm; 15.9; 16.8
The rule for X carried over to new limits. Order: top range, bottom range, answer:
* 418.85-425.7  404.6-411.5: 1.02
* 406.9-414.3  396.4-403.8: 1.17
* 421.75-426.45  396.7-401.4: 1.26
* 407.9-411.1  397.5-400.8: 1.14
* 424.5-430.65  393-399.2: 1.71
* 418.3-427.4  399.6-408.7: 1.03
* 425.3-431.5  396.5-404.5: 1.10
